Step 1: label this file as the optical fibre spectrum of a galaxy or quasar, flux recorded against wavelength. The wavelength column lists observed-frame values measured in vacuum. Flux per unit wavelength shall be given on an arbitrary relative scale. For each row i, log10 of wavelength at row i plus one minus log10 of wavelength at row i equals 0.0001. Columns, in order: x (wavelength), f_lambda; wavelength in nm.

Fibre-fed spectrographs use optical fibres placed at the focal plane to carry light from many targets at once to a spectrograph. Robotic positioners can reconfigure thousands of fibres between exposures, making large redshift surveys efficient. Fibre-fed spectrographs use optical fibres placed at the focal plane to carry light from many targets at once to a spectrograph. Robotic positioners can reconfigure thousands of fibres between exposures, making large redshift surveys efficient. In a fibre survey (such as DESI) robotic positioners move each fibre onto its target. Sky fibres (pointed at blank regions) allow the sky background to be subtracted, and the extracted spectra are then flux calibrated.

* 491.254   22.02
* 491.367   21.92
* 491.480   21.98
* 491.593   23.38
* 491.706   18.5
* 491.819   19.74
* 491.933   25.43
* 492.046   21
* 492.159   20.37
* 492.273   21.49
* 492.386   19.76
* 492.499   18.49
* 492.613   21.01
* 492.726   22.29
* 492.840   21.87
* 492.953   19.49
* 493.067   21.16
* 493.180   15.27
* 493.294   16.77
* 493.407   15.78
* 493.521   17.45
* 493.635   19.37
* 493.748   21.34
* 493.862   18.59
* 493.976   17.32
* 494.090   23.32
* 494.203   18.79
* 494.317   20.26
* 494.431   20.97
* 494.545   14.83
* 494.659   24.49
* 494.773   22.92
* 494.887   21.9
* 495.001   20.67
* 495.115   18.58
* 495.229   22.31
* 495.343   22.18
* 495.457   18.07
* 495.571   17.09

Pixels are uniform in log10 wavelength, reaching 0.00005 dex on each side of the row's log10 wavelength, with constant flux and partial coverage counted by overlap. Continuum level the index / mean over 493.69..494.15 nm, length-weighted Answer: 20.2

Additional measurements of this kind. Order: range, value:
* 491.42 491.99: 21.8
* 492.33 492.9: 20.7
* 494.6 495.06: 22.4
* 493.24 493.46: 16.3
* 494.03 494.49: 20.8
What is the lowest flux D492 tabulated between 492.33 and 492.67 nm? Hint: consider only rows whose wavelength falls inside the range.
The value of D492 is 18.49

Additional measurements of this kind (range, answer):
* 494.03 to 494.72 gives 14.83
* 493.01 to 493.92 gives 15.27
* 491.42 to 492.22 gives 18.5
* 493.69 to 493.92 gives 18.59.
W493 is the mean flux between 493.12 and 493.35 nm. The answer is 16.1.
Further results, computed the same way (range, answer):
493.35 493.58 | 16.6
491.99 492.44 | 20.7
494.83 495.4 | 21.1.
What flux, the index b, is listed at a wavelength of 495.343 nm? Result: 22.18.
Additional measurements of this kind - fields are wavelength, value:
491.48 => 21.98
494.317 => 20.26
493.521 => 17.45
